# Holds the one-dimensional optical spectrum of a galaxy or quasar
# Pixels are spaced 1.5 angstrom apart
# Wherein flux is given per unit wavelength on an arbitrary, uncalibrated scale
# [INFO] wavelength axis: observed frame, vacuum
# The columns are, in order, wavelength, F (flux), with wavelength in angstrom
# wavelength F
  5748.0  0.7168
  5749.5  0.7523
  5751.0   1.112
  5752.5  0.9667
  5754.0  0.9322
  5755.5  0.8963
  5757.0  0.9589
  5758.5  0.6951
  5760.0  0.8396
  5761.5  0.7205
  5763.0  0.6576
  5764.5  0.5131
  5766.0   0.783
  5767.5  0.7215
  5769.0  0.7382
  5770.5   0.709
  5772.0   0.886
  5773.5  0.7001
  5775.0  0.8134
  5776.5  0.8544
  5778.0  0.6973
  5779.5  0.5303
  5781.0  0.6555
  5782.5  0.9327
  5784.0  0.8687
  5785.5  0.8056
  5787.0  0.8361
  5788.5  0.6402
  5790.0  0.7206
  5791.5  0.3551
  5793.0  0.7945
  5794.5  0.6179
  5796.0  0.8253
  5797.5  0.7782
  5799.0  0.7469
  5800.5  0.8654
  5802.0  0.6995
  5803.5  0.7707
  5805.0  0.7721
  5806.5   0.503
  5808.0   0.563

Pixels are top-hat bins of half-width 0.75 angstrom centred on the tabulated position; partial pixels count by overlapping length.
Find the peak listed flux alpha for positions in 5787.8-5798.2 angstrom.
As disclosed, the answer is 0.8253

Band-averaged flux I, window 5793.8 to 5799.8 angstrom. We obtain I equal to 0.744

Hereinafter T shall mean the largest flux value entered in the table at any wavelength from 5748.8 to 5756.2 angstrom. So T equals 1.112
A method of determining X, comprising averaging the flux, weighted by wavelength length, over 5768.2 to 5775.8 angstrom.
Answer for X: 0.77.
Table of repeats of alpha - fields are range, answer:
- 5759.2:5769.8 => 0.8396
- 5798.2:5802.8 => 0.8654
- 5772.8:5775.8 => 0.8134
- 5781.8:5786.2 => 0.9327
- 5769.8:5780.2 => 0.886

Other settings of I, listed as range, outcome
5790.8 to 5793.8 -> 0.579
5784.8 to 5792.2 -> 0.673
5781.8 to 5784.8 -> 0.899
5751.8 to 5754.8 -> 0.948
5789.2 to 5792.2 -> 0.543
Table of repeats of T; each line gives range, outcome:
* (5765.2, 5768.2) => 0.783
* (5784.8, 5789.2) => 0.8361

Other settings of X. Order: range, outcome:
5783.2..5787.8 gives 0.836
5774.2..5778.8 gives 0.785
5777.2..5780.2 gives 0.619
